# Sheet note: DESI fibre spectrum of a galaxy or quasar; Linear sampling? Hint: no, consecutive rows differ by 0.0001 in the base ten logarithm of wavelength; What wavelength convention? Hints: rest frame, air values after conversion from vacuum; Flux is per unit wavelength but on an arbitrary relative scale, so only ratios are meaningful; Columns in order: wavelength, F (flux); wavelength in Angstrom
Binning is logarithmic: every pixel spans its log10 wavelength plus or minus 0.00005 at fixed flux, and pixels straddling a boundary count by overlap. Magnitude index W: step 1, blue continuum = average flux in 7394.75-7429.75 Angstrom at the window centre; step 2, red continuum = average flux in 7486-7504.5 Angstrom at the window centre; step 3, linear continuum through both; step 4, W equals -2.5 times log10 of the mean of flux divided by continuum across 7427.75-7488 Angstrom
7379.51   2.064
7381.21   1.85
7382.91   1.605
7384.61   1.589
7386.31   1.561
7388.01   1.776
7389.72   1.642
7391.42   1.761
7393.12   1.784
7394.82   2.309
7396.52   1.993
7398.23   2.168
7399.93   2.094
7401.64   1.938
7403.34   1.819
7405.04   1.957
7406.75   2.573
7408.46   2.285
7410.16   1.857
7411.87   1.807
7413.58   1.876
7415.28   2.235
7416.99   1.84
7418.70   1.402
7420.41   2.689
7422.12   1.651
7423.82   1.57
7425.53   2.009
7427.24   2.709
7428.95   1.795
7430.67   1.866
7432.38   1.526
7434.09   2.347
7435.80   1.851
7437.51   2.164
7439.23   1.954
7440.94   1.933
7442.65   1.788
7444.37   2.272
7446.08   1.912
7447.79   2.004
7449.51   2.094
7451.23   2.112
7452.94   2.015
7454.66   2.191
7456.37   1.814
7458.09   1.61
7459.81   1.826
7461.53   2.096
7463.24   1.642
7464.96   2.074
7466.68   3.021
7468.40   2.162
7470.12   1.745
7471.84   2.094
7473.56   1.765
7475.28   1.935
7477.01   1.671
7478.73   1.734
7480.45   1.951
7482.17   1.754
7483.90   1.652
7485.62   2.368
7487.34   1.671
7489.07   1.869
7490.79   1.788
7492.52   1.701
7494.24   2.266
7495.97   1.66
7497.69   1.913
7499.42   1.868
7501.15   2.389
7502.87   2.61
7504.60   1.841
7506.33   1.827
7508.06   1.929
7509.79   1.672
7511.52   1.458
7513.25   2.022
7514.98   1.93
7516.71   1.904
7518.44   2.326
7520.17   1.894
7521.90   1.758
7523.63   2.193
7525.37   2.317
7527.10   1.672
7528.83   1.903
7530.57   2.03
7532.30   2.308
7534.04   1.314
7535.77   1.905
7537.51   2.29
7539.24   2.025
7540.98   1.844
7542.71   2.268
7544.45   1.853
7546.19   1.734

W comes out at 0.02 mag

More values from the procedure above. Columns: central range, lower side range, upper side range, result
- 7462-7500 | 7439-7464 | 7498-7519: 0.02 mag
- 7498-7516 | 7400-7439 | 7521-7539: 0.01 mag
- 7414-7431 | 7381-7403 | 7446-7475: -0.03 mag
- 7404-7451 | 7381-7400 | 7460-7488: -0.06 mag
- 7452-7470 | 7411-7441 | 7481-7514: -0.06 mag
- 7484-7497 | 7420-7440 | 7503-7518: 0.01 mag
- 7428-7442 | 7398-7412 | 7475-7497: 0.03 mag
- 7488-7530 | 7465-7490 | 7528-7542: 0.01 mag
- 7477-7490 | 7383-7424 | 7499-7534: 0.07 mag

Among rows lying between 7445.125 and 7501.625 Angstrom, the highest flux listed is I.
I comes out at 3.021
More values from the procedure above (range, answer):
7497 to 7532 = 2.61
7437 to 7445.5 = 2.272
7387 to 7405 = 2.309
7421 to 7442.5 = 2.709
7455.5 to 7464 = 2.096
